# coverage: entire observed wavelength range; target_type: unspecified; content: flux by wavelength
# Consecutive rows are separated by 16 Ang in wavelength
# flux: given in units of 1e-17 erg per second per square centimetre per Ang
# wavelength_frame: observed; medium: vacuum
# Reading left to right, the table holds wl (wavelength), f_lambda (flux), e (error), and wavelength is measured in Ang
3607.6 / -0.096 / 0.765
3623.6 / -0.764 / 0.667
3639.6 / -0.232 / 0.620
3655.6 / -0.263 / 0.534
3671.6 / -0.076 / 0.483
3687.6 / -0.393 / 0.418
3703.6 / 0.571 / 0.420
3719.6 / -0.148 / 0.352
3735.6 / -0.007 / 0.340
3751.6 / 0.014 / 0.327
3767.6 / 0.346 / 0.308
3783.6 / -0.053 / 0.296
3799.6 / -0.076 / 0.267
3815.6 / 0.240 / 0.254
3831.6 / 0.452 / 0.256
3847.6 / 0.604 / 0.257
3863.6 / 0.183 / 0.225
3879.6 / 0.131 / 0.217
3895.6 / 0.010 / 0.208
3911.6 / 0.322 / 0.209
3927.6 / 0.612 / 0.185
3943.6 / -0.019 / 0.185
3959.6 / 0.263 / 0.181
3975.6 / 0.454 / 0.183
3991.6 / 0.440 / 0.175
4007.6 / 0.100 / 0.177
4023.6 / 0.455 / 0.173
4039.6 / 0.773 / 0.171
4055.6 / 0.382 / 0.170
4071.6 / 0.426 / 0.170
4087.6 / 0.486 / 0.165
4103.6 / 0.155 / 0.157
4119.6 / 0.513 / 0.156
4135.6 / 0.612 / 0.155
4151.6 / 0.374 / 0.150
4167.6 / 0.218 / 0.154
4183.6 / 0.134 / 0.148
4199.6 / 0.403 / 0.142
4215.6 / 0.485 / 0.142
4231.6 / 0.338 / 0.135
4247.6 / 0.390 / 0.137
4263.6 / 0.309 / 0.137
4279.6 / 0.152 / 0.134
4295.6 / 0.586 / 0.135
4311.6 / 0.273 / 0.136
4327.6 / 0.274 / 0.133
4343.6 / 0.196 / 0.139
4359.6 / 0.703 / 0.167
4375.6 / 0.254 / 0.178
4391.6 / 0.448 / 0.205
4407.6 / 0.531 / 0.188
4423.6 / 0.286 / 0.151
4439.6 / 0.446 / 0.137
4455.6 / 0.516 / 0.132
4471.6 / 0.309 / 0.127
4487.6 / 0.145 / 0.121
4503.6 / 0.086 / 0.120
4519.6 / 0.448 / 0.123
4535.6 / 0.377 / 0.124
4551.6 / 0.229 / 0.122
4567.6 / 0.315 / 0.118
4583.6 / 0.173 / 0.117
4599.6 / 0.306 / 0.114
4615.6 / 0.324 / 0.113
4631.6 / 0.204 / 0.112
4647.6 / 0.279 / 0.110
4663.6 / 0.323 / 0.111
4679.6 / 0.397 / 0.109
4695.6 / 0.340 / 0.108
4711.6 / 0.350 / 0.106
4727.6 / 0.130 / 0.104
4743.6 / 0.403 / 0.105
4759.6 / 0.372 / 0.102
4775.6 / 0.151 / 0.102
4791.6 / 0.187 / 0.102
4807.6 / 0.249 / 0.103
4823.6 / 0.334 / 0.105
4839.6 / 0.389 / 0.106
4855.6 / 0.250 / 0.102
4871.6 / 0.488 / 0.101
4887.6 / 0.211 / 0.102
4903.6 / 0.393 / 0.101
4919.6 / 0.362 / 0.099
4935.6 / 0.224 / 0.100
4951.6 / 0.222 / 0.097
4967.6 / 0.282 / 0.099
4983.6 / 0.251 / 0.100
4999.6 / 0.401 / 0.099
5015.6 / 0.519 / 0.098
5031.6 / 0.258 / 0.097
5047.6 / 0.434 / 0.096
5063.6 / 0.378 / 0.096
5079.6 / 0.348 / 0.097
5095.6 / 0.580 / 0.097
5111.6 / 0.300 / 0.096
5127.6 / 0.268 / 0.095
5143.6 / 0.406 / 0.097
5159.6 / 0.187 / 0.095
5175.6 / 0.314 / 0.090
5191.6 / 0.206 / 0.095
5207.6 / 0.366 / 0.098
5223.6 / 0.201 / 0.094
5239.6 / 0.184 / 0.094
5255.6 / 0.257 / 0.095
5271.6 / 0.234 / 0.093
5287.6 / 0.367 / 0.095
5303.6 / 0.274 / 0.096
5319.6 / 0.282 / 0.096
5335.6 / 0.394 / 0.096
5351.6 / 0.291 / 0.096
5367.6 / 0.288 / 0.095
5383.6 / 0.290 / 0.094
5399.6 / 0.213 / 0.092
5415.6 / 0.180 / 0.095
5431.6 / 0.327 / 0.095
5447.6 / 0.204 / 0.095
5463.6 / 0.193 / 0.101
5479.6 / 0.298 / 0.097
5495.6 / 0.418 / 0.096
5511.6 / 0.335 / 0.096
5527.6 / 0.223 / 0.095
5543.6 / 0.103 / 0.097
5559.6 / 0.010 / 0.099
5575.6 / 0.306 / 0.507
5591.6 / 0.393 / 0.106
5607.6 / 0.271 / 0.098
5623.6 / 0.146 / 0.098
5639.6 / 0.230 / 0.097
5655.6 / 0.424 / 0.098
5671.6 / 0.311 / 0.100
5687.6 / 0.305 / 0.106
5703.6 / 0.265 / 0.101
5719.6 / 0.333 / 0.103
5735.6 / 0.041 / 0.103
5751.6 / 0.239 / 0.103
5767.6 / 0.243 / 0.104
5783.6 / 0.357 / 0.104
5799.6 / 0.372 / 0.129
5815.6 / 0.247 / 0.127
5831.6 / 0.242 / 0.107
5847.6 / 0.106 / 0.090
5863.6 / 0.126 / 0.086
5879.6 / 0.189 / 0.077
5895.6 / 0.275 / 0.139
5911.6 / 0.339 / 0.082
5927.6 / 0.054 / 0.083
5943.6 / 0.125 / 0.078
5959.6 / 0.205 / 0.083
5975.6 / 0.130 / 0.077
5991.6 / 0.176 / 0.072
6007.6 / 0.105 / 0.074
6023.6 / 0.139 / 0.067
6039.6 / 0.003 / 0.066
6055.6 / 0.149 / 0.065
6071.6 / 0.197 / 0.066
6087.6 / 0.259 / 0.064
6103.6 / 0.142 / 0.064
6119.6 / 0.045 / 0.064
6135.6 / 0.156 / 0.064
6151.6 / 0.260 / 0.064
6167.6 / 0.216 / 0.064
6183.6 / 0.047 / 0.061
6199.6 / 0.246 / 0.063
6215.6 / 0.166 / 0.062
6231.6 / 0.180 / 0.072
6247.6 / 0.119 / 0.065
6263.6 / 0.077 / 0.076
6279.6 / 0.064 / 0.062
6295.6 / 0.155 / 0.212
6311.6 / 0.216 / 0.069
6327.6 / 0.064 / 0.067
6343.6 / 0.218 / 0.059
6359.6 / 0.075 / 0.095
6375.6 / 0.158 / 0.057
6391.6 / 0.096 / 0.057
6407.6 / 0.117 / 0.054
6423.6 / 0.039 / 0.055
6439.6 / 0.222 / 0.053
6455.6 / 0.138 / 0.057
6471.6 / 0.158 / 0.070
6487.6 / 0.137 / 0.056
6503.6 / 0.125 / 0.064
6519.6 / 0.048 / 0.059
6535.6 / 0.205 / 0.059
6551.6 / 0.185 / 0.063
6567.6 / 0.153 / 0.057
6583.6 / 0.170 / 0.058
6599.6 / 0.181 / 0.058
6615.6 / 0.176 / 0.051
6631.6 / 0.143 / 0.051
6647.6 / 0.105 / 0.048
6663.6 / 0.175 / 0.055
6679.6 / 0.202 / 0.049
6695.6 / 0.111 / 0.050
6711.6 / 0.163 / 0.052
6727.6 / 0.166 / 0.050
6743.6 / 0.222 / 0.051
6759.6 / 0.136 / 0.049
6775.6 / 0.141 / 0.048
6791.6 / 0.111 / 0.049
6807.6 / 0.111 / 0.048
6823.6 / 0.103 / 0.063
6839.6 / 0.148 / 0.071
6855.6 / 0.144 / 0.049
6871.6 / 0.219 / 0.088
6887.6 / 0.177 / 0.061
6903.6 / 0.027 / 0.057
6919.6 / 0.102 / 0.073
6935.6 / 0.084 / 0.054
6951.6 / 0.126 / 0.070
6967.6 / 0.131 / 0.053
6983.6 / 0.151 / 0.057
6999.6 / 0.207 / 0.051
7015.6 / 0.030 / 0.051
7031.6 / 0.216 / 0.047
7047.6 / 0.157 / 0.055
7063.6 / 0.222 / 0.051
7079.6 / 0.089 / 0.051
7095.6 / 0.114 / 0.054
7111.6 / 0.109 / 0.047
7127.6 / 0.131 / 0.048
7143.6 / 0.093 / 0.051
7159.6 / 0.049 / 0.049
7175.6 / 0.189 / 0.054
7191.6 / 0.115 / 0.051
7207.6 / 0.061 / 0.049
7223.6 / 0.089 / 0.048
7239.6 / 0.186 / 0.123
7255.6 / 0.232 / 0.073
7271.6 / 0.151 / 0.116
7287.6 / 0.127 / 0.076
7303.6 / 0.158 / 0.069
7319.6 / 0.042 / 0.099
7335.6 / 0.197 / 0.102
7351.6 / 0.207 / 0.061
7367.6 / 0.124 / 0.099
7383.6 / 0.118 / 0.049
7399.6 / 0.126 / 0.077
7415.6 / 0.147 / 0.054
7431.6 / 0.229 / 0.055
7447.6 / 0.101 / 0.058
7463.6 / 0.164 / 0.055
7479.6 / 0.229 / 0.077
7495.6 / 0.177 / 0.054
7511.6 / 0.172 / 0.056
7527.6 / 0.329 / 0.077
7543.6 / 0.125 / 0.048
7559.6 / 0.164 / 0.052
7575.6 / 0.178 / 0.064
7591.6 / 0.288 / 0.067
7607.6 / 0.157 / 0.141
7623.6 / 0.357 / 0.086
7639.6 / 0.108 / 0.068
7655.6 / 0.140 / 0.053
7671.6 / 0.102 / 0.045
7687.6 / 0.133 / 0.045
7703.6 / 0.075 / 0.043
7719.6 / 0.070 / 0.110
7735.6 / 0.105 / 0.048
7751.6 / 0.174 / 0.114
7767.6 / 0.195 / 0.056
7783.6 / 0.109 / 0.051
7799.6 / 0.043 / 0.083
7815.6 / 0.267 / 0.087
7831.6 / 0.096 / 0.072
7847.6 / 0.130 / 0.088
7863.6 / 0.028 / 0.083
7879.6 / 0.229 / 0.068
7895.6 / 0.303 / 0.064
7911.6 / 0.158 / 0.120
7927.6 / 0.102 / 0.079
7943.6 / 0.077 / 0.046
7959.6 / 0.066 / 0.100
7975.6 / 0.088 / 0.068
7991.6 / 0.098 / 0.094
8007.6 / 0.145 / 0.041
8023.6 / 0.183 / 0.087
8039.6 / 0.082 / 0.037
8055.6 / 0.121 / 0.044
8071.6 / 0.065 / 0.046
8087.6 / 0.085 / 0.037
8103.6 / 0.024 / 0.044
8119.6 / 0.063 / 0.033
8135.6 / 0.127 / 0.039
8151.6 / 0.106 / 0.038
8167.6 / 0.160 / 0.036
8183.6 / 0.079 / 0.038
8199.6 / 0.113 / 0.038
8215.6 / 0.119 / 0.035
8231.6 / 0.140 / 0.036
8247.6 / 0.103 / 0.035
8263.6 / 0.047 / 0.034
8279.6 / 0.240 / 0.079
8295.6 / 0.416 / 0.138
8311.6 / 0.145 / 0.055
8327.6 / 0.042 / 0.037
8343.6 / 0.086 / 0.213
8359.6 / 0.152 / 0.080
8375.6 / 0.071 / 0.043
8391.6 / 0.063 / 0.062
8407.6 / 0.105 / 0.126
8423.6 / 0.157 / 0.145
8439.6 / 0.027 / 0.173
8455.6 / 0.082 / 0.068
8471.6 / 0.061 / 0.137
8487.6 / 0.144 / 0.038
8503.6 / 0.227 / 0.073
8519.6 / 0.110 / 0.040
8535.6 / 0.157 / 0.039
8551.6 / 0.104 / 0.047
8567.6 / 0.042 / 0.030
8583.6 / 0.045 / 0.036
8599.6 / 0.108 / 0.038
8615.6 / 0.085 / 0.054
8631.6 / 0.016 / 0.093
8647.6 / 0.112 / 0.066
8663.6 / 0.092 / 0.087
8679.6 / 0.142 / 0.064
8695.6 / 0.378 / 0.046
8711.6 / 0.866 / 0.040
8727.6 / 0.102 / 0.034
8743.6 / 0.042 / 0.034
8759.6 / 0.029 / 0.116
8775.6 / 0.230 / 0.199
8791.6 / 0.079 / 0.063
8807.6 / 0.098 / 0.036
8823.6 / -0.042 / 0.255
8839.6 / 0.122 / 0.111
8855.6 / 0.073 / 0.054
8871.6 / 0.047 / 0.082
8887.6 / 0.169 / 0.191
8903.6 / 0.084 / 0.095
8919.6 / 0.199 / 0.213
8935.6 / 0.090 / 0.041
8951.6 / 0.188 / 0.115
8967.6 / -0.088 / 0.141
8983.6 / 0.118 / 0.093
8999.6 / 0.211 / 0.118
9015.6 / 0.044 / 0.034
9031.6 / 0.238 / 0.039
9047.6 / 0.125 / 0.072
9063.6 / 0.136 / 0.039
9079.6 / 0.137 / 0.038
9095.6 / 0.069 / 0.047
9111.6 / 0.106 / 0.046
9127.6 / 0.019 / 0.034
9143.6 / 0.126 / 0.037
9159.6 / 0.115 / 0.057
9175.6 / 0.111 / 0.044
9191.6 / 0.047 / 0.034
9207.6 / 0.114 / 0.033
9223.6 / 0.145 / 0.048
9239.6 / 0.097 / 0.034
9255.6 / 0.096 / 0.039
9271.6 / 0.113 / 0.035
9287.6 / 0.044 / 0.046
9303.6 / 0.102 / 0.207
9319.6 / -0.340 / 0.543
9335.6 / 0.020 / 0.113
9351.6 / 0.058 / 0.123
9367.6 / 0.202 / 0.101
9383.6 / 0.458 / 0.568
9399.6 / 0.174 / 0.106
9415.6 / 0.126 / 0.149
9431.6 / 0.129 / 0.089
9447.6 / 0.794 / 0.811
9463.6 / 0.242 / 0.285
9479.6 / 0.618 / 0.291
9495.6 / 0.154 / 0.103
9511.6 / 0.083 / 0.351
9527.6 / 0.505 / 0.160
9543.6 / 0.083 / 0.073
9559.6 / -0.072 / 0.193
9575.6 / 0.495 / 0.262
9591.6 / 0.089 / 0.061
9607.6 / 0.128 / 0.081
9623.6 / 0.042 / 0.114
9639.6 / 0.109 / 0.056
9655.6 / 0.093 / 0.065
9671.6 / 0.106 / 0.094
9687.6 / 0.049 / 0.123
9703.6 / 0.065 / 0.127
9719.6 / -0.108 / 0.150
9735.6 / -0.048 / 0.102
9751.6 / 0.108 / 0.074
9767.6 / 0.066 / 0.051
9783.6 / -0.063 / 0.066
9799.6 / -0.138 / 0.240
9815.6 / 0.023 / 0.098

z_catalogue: 1.335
